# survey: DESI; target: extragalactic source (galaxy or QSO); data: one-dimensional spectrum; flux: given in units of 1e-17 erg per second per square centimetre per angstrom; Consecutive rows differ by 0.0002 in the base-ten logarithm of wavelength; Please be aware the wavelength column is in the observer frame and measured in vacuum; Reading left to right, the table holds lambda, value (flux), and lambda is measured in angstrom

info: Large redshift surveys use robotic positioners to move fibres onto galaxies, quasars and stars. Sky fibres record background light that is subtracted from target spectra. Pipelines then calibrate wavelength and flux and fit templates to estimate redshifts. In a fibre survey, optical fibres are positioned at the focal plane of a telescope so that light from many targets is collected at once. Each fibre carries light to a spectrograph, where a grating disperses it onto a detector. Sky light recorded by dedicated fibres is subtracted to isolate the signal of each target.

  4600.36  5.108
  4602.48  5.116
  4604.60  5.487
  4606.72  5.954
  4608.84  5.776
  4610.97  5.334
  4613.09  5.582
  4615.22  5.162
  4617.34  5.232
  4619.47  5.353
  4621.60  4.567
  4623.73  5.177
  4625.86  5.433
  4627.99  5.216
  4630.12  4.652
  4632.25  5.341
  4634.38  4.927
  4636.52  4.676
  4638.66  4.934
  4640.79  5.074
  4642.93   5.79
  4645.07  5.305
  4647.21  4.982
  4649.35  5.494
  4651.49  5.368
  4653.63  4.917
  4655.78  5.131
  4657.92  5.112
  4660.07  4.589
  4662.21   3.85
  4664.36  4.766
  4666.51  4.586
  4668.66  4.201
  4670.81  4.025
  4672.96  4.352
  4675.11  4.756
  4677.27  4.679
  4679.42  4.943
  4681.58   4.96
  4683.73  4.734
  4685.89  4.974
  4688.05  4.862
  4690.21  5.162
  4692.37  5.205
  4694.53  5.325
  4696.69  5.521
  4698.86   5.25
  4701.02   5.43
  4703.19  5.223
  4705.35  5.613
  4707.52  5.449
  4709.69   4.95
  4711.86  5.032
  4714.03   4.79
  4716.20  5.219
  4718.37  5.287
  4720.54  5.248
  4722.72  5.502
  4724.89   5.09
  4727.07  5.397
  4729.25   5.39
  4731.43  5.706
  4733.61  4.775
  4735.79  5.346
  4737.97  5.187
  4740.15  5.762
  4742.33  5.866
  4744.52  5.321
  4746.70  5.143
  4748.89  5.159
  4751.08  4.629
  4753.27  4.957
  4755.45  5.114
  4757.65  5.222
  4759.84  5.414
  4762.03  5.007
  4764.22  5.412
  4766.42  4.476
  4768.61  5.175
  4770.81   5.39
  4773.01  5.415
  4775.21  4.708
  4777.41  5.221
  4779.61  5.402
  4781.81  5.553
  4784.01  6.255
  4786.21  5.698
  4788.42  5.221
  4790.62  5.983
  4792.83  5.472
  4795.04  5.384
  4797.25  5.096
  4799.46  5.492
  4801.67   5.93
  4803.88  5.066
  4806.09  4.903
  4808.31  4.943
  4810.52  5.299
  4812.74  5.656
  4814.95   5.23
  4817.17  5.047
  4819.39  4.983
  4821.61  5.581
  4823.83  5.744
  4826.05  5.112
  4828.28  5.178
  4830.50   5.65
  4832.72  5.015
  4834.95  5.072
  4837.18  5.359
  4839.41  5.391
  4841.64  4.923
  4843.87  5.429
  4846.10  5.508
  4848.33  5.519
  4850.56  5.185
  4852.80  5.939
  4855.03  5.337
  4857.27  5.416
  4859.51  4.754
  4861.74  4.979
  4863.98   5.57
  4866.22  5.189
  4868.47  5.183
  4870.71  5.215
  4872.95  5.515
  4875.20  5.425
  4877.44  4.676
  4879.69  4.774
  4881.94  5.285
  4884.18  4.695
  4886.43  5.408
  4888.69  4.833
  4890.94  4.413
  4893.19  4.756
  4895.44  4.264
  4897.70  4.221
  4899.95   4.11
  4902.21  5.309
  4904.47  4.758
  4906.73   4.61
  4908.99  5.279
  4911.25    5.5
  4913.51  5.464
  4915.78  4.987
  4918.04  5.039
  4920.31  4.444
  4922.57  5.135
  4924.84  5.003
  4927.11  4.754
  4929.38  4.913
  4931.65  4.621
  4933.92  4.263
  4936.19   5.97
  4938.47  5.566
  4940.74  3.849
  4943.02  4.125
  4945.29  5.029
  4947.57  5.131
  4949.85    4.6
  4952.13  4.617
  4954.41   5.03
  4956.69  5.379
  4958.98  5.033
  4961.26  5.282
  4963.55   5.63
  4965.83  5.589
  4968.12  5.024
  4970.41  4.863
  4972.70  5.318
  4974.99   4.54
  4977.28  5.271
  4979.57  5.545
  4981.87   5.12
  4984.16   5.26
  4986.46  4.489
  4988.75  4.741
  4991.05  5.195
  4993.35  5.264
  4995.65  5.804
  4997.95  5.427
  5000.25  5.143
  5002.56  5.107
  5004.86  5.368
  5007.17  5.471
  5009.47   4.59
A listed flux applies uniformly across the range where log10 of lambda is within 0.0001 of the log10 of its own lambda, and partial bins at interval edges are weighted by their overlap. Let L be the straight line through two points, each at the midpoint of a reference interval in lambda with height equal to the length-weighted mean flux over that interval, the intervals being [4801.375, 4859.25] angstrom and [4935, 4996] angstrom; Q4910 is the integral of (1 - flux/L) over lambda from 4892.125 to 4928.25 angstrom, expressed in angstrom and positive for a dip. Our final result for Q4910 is 2.2 angstrom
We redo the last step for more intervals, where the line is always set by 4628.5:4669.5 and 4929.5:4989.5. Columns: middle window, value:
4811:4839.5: -1.9 angstrom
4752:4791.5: -2.7 angstrom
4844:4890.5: -2.2 angstrom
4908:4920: -0.5 angstrom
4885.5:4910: 1.3 angstrom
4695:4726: -1.9 angstrom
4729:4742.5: -1.2 angstrom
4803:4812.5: -0.3 angstrom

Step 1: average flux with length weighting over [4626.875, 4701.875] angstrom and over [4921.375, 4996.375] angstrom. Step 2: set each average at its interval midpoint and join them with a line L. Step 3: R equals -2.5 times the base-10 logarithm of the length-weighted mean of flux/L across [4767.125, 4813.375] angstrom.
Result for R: -0.08 mag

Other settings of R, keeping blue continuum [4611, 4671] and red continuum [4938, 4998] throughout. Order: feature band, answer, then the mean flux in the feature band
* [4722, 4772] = -0.046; 5.23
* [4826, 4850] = -0.055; 5.29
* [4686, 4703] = -0.048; 5.23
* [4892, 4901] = 0.162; 4.34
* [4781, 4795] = -0.133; 5.68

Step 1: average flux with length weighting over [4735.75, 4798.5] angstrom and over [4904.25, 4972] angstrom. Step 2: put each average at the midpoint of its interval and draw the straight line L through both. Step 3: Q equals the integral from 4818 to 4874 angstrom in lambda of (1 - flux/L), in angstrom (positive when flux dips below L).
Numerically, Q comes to -1.6 angstrom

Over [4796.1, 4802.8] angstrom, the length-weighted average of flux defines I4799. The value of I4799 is 5.5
